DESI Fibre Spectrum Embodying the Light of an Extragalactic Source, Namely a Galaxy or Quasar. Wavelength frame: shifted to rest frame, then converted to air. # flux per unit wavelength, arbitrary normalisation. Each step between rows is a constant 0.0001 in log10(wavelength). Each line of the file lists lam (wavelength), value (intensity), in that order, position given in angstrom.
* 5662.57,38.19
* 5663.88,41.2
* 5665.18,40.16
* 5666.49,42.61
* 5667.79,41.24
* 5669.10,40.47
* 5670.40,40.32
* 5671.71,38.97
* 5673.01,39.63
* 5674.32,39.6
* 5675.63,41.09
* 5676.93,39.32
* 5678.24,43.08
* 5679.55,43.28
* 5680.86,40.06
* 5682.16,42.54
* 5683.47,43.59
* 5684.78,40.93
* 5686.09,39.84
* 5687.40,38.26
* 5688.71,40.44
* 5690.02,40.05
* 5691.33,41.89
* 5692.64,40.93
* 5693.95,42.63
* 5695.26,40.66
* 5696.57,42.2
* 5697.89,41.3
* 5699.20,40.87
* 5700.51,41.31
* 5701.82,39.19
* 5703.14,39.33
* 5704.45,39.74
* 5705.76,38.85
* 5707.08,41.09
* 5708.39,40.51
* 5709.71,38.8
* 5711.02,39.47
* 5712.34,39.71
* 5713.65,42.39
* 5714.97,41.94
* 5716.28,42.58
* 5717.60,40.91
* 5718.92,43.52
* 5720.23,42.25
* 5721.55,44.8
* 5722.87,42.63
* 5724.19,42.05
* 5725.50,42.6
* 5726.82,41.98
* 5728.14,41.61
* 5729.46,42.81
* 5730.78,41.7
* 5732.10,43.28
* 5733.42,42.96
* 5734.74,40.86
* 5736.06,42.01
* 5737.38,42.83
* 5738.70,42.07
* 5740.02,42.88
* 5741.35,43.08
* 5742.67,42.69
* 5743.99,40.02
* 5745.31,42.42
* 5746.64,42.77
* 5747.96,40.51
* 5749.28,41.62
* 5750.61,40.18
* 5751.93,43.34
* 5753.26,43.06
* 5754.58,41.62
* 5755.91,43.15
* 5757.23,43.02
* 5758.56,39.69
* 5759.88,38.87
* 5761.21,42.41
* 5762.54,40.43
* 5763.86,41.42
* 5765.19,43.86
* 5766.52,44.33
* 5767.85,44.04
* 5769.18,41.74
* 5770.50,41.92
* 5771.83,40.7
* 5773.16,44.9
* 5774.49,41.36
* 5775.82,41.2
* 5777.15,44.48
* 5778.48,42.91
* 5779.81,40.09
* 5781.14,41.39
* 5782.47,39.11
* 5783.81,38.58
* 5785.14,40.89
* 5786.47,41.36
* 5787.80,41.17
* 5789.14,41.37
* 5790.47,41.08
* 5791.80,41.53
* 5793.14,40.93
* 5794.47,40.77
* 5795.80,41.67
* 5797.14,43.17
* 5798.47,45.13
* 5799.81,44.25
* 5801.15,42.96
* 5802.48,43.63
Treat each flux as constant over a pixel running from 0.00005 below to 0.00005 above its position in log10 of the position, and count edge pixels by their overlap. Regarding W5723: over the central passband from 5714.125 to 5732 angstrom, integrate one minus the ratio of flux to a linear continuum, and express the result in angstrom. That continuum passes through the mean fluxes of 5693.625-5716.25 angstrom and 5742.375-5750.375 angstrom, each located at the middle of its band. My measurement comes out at -0.6 angstrom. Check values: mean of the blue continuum 40.6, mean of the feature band 42.4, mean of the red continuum 41.5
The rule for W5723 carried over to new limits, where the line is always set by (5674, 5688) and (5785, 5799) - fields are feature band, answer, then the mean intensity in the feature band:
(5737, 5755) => -0.3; 42.1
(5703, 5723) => 0.1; 41.2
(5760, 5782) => -0.3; 42.2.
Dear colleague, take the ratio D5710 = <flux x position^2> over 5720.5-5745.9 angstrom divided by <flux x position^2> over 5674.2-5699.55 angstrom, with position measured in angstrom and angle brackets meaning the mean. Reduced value 1.05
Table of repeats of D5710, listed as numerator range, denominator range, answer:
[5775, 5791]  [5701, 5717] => 1.05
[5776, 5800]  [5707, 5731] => 1.02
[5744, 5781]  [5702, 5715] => 1.07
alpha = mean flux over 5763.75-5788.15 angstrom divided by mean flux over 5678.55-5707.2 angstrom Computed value 1.02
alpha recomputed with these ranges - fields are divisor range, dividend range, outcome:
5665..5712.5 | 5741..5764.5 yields 1.03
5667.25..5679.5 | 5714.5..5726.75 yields 1.05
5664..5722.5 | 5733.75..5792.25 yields 1.02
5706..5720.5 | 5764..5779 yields 1.04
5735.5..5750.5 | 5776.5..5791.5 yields 0.98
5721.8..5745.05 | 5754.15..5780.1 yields 1.00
